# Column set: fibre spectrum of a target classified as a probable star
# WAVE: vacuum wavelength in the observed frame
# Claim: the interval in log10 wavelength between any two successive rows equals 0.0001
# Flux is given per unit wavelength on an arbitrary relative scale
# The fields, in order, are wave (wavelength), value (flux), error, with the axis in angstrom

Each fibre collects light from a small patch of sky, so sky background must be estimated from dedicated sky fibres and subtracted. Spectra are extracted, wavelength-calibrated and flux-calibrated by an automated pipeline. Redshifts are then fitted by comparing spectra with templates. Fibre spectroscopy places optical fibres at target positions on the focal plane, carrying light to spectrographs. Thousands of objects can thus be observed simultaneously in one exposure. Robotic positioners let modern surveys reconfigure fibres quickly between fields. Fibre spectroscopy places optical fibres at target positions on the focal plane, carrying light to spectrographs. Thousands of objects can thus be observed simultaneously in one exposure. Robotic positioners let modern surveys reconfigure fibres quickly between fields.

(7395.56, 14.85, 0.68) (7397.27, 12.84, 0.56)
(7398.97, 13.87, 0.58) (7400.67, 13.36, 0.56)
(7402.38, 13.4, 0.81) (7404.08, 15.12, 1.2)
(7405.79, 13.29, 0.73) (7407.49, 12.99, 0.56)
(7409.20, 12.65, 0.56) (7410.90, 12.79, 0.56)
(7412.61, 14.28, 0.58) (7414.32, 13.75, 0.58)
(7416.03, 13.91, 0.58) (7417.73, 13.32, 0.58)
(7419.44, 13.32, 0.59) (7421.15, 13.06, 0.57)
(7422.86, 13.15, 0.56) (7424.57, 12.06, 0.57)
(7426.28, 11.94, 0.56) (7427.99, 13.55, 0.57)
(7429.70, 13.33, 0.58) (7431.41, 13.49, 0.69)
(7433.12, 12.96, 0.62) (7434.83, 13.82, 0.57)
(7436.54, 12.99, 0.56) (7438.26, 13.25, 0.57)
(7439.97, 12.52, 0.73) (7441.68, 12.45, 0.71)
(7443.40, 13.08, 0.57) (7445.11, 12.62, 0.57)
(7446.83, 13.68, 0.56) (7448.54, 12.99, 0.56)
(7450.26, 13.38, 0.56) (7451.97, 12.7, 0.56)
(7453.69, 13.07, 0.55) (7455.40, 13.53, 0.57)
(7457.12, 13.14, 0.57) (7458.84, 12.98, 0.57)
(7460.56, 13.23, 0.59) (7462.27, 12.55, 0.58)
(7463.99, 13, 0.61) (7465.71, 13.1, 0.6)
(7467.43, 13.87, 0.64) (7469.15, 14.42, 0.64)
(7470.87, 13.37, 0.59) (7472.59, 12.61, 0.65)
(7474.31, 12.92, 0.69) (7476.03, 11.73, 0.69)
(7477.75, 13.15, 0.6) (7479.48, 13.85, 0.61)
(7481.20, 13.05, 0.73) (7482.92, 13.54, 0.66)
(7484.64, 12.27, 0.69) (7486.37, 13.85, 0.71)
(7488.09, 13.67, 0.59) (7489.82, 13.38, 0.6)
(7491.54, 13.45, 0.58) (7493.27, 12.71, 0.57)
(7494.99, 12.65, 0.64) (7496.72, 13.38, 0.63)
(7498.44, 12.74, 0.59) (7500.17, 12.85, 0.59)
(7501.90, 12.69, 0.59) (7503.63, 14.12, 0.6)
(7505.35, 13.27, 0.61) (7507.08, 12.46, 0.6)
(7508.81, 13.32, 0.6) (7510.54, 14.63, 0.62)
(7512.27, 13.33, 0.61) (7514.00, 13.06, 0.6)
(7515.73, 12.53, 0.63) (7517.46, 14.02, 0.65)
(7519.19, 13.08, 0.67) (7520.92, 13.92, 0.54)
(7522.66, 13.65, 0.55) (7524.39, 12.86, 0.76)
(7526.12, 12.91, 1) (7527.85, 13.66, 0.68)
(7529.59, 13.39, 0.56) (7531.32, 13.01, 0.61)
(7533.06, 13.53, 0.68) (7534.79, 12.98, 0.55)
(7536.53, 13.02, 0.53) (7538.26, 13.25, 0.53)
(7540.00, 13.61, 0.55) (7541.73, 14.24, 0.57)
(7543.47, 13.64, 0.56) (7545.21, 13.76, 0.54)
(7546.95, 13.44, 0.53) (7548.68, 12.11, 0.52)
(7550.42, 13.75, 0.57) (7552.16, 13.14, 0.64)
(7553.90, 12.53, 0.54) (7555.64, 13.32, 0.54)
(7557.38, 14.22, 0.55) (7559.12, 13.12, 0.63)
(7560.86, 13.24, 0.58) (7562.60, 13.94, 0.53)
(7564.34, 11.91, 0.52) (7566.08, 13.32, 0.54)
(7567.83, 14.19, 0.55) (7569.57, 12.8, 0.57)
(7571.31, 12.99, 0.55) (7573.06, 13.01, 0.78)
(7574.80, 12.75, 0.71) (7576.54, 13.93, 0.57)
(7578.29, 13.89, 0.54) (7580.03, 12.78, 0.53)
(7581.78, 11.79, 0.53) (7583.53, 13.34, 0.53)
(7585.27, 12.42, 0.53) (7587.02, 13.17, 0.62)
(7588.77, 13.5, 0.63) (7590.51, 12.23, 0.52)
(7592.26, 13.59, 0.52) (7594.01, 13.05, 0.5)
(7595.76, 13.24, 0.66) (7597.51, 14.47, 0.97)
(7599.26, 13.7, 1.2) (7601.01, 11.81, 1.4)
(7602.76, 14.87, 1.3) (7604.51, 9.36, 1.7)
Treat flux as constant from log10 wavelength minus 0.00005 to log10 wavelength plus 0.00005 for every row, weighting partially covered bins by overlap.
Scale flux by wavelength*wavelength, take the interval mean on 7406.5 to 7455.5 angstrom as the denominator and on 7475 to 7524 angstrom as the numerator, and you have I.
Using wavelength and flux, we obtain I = 1.0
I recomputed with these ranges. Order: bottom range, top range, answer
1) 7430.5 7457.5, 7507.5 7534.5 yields 1.04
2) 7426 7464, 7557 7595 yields 1.04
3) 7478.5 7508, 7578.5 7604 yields 1.02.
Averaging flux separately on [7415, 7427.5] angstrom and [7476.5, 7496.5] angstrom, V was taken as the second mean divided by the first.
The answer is 1.02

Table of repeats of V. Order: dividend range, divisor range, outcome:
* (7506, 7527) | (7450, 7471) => 1.00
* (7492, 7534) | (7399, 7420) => 0.98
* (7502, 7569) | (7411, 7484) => 1.01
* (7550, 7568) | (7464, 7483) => 1.01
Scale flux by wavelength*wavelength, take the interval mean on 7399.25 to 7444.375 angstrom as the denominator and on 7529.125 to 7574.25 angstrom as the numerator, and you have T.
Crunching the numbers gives 1.04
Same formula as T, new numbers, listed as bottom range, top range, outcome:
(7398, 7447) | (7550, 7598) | 1.04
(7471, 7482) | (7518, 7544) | 1.05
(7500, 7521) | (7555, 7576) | 1.01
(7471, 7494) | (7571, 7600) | 1.03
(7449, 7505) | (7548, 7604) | 1.03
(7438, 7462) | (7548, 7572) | 1.04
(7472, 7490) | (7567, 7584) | 1.03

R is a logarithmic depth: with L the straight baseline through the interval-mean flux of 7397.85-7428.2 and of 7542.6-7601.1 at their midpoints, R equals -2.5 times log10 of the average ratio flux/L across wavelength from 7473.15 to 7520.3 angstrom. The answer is 0.01 mag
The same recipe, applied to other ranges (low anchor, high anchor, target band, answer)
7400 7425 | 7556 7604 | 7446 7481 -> 0.01 mag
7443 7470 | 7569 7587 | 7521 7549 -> -0.02 mag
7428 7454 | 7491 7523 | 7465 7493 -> -0.01 mag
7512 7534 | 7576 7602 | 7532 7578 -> -0.01 mag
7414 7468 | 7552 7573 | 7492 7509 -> 0.01 mag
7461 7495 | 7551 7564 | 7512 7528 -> 0.00 mag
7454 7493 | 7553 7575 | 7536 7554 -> -0.01 mag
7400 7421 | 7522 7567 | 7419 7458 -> 0.03 mag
